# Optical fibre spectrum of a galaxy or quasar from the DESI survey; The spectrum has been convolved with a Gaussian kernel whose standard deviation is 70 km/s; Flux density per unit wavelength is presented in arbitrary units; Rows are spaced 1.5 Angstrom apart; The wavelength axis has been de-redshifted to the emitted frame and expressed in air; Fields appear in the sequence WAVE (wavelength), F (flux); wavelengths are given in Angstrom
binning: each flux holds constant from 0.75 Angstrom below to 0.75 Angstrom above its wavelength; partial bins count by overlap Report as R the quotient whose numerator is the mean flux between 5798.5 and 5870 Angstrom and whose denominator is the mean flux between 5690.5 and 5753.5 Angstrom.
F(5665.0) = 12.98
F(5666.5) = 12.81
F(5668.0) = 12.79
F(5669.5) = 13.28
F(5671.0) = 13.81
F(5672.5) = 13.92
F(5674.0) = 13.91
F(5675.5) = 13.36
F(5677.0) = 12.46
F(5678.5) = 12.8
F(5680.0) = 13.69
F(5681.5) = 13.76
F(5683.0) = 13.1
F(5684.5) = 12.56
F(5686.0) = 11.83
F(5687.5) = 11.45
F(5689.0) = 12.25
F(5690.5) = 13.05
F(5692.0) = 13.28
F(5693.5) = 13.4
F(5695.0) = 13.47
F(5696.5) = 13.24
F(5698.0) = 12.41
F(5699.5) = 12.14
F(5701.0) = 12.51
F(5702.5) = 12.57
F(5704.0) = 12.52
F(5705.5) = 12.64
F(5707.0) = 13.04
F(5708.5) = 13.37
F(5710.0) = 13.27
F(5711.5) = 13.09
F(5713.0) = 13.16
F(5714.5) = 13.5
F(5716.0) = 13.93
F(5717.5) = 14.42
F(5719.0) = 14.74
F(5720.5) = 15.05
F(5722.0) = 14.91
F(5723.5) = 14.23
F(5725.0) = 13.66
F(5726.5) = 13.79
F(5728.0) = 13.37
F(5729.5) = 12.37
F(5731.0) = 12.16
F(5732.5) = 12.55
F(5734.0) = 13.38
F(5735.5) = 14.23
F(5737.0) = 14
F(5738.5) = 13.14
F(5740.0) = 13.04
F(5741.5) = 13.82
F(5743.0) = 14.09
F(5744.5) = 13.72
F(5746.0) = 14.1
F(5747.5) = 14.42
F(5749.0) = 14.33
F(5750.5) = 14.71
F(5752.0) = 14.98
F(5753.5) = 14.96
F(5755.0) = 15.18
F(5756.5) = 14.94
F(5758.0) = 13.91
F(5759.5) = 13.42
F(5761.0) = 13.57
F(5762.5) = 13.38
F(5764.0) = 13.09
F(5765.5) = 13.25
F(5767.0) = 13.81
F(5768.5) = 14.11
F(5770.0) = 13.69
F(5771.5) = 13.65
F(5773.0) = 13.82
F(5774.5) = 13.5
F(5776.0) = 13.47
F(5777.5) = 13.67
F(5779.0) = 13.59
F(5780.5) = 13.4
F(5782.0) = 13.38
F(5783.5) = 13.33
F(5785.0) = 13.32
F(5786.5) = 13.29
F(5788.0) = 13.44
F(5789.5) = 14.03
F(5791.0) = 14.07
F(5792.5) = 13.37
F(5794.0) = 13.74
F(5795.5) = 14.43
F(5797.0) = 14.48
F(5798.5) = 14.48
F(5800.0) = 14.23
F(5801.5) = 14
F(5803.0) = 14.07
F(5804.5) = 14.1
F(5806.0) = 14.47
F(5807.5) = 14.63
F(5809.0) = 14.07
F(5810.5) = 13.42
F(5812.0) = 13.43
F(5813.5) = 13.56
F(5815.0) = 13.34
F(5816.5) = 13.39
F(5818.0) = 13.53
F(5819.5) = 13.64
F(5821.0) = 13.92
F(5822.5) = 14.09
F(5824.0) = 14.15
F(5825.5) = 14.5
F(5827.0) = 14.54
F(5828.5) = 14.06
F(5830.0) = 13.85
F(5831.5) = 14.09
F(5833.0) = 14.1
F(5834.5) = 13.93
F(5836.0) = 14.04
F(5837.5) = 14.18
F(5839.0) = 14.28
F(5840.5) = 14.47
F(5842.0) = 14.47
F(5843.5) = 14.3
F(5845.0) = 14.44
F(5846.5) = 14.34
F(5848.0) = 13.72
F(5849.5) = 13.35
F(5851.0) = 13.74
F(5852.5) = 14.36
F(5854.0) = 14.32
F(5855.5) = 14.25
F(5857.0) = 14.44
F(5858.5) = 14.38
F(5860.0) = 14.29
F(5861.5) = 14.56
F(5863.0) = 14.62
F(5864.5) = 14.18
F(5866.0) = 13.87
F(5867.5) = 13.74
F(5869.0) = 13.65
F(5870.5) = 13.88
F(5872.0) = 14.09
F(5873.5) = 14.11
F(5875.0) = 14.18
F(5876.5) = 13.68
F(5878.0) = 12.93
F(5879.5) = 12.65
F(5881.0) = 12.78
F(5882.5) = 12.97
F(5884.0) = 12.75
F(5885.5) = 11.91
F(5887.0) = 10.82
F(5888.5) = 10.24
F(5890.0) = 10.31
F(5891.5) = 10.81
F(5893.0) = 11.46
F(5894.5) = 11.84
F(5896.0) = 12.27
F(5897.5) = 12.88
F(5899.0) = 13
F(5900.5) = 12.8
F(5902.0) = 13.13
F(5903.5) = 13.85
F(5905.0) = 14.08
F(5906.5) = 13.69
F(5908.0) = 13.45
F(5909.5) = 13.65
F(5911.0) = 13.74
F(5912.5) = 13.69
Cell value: 1.0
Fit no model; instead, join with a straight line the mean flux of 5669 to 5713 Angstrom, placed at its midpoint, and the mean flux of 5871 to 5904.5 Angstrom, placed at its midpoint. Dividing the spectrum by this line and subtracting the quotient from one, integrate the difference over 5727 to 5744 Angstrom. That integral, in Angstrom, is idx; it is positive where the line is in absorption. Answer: -0.6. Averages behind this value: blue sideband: 13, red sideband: 12.5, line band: 13.3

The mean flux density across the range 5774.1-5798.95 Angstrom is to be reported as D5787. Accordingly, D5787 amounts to 13.7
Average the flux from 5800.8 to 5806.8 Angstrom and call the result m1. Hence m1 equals 14.2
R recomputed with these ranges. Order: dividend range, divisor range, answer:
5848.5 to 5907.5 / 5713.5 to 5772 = 0.95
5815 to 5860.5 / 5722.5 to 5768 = 1.02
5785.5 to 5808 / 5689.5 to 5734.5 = 1.06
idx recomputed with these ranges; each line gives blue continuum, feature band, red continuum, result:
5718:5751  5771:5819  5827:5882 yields 0.5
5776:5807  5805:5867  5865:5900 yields -3.9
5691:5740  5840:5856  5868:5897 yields -1.9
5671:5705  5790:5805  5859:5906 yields -1.3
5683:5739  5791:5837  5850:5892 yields -2.5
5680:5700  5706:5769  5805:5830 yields -2.8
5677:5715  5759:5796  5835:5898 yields -1.3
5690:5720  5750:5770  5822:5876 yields -0.8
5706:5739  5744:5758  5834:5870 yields -0.9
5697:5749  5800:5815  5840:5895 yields -0.6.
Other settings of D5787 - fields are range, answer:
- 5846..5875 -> 14.1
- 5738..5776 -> 13.9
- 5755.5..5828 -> 13.8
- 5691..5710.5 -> 12.9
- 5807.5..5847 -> 14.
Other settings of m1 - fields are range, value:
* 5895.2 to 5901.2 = 12.7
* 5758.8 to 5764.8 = 13.4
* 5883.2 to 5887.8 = 11.8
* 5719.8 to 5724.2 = 14.7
